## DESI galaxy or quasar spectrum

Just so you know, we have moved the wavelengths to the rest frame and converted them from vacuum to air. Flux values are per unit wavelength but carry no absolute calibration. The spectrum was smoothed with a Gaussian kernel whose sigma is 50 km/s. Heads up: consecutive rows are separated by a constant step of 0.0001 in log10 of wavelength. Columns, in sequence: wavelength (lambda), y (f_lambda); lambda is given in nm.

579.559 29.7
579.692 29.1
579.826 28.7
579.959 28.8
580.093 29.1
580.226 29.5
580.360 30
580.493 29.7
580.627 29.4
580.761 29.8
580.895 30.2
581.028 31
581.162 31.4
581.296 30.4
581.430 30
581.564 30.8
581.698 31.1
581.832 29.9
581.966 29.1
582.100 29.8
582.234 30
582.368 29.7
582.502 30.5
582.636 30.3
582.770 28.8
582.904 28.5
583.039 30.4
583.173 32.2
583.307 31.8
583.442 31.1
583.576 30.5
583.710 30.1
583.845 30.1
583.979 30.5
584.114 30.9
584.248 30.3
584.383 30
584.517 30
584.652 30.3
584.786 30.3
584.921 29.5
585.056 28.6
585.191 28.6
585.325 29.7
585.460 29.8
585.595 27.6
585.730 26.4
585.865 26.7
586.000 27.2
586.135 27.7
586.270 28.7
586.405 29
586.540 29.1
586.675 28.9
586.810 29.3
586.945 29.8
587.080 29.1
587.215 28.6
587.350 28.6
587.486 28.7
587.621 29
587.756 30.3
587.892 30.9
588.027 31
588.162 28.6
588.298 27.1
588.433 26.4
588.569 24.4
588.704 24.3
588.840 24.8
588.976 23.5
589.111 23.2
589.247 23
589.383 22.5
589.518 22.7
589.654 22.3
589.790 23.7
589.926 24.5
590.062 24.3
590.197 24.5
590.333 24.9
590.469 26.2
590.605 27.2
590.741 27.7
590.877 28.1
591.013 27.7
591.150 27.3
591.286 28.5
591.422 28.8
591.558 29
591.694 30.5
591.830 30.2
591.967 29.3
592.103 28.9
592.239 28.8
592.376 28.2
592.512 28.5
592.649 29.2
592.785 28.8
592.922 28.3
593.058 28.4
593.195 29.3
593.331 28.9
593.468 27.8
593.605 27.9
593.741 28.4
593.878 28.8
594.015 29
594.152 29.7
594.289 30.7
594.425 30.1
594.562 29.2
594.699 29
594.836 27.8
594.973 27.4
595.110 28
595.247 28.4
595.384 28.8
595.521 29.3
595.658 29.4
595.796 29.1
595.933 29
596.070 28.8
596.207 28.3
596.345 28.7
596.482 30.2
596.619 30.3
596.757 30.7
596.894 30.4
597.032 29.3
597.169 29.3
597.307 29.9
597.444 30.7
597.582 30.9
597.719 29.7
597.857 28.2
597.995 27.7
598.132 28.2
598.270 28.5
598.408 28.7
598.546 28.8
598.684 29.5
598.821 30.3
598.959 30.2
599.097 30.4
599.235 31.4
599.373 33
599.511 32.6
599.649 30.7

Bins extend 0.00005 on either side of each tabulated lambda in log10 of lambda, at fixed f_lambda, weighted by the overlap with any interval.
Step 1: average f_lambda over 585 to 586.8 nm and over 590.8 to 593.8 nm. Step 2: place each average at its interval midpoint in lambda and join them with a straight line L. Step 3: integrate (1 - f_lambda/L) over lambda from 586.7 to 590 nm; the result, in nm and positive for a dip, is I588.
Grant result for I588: 0.22 nm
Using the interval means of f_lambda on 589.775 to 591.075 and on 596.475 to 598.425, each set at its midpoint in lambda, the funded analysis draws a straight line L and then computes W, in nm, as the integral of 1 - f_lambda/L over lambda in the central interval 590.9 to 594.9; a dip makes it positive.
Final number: -0.24 nm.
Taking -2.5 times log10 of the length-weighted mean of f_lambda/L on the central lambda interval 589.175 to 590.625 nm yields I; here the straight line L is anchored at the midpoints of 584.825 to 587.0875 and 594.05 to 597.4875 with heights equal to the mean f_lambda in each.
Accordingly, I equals 0.20 mag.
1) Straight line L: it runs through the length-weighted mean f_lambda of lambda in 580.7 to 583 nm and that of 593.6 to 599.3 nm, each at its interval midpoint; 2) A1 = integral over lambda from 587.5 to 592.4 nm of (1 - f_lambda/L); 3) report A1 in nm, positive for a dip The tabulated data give 0.48 nm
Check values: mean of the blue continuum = 30.1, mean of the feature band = 26.7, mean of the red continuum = 29.3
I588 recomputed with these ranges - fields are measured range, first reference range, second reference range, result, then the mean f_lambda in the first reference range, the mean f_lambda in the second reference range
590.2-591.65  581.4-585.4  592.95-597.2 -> 0.097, 30.1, 29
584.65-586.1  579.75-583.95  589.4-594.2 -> 0.034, 30.1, 27.5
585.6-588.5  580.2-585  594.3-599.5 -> 0.133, 30.2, 29.5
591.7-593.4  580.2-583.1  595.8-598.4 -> 0.034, 30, 29.4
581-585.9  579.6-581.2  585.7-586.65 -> -0.196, 29.7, 27.9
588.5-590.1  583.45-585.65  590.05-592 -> 0.264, 29.9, 27.7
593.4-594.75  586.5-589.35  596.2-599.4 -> -0.009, 27.5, 29.7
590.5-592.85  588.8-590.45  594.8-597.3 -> -0.292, 23.7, 29.1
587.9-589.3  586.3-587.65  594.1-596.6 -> 0.151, 29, 29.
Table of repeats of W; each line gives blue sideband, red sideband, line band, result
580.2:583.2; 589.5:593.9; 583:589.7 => 0.15 nm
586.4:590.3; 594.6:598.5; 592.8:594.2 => -0.02 nm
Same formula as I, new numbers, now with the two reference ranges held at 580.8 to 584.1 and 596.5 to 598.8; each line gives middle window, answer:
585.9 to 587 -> 0.05 mag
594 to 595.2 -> 0.02 mag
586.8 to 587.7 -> 0.04 mag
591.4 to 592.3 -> 0.01 mag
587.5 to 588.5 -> 0.04 mag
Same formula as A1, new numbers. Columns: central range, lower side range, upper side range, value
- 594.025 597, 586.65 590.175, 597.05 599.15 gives -0.061 nm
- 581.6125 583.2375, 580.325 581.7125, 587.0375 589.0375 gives -0.013 nm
